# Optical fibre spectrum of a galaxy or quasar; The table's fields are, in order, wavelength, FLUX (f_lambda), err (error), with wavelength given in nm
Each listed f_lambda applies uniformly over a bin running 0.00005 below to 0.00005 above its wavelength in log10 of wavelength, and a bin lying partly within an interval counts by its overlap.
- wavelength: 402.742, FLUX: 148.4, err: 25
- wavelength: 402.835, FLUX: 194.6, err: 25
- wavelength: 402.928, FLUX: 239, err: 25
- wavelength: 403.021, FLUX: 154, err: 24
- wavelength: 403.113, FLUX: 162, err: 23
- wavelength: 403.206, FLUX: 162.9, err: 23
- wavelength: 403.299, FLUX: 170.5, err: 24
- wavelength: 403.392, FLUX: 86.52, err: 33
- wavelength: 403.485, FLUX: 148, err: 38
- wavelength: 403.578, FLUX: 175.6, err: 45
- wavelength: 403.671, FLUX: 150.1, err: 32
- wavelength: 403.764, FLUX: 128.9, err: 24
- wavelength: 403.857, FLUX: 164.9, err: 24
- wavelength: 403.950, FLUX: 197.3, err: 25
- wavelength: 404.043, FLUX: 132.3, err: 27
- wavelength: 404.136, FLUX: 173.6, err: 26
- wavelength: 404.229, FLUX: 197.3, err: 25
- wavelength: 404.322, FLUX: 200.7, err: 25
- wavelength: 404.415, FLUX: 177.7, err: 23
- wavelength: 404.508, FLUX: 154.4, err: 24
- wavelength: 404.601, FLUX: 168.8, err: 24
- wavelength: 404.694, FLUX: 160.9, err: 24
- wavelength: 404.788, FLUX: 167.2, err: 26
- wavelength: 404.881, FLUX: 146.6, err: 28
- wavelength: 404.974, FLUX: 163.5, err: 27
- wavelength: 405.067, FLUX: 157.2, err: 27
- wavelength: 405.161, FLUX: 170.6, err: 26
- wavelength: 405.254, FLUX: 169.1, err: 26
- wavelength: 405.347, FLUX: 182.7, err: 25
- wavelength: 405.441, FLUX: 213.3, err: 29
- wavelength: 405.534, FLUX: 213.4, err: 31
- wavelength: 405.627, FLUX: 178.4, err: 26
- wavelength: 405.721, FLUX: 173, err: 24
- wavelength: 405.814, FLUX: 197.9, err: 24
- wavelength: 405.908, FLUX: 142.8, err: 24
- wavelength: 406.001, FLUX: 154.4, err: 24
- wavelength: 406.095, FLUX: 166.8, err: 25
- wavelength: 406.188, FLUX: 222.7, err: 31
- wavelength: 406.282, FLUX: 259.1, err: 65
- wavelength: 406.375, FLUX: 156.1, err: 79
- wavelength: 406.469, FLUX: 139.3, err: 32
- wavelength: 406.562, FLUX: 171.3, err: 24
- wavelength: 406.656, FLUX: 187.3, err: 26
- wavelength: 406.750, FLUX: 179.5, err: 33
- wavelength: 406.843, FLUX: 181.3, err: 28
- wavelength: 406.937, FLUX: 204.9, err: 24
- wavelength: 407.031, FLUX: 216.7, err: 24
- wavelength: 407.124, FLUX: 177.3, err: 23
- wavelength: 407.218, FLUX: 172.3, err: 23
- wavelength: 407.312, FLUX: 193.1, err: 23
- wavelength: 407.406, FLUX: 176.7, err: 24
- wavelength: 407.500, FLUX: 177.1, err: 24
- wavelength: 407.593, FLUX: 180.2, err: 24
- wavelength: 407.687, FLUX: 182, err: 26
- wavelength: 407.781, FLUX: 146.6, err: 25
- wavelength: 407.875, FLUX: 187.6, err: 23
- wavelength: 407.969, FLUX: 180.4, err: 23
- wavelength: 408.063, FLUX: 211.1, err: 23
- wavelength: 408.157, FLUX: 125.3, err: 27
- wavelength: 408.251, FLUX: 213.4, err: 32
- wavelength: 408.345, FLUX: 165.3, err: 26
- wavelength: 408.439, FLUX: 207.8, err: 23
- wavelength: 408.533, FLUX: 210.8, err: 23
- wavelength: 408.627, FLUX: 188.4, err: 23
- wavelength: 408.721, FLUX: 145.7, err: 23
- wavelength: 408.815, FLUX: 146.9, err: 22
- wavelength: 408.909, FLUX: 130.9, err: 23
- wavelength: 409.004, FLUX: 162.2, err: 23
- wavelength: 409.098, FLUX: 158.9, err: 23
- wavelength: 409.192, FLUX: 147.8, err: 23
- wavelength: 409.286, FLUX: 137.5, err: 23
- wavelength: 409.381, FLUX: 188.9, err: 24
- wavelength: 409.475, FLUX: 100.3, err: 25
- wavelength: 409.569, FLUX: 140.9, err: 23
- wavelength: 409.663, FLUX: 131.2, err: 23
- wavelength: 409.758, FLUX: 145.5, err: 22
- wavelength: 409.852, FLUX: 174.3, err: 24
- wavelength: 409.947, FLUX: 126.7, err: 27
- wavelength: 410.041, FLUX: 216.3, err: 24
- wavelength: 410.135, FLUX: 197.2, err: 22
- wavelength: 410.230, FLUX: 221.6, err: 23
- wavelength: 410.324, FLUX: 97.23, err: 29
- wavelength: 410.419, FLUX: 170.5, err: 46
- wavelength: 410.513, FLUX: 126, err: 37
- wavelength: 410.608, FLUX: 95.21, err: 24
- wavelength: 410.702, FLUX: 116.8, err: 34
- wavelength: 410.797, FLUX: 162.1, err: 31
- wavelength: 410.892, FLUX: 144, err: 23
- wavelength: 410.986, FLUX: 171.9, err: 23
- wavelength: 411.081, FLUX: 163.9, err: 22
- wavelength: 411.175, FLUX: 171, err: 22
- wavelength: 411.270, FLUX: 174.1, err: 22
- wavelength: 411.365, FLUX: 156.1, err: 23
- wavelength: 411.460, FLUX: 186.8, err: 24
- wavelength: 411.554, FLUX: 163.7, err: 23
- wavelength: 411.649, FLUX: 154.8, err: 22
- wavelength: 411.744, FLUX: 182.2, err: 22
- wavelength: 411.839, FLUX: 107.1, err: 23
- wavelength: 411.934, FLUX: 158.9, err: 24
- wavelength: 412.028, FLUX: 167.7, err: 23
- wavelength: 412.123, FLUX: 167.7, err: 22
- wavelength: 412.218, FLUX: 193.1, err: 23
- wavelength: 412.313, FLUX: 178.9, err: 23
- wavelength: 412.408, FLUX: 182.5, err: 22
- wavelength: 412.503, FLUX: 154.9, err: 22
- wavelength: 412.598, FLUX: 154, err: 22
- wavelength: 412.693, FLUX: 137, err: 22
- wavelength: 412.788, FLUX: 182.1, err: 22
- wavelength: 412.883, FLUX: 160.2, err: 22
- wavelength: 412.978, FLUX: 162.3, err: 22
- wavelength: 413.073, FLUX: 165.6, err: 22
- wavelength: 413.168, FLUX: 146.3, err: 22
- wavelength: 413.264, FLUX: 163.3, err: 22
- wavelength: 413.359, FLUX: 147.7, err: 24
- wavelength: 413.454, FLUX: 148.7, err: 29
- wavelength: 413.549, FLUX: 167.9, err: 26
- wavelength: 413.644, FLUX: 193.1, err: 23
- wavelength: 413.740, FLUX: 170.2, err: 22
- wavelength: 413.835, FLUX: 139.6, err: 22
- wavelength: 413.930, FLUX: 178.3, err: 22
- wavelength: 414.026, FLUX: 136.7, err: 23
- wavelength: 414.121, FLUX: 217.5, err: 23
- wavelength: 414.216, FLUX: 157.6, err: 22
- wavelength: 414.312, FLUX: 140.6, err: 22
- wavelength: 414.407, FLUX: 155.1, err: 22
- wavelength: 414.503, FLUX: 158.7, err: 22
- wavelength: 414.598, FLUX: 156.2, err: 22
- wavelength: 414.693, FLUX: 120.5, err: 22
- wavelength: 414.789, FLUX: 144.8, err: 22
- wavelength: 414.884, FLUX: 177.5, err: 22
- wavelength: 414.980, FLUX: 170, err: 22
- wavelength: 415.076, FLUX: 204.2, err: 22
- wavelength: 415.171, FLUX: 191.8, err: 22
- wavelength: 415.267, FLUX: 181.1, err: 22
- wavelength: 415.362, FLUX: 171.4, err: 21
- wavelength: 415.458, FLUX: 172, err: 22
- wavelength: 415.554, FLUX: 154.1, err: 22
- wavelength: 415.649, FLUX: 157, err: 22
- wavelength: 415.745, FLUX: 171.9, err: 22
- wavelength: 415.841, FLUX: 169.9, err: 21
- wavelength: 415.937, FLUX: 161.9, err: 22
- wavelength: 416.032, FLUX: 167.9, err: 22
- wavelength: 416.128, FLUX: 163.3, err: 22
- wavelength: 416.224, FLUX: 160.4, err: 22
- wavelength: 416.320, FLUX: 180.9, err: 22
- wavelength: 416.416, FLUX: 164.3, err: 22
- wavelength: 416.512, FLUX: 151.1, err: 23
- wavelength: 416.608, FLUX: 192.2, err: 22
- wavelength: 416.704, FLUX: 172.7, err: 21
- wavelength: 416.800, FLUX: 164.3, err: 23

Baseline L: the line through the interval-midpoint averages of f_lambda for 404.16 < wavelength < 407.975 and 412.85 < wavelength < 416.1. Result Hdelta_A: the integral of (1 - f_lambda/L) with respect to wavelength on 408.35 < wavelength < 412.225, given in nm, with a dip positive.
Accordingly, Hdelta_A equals 0.30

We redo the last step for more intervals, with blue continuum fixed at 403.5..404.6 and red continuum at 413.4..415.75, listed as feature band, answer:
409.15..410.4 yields 0.08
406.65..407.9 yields -0.12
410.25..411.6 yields 0.12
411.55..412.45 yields 0.00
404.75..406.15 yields -0.05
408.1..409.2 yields -0.01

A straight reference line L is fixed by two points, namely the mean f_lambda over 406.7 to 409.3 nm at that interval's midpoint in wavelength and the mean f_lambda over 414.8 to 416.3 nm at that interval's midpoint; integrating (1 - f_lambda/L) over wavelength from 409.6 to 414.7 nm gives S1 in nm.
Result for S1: 0.39 nm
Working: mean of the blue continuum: 176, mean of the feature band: 160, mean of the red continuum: 171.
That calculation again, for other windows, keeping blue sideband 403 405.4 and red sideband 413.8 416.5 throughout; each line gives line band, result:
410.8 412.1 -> 0.019 nm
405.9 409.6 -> -0.236 nm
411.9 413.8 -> -0.004 nm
